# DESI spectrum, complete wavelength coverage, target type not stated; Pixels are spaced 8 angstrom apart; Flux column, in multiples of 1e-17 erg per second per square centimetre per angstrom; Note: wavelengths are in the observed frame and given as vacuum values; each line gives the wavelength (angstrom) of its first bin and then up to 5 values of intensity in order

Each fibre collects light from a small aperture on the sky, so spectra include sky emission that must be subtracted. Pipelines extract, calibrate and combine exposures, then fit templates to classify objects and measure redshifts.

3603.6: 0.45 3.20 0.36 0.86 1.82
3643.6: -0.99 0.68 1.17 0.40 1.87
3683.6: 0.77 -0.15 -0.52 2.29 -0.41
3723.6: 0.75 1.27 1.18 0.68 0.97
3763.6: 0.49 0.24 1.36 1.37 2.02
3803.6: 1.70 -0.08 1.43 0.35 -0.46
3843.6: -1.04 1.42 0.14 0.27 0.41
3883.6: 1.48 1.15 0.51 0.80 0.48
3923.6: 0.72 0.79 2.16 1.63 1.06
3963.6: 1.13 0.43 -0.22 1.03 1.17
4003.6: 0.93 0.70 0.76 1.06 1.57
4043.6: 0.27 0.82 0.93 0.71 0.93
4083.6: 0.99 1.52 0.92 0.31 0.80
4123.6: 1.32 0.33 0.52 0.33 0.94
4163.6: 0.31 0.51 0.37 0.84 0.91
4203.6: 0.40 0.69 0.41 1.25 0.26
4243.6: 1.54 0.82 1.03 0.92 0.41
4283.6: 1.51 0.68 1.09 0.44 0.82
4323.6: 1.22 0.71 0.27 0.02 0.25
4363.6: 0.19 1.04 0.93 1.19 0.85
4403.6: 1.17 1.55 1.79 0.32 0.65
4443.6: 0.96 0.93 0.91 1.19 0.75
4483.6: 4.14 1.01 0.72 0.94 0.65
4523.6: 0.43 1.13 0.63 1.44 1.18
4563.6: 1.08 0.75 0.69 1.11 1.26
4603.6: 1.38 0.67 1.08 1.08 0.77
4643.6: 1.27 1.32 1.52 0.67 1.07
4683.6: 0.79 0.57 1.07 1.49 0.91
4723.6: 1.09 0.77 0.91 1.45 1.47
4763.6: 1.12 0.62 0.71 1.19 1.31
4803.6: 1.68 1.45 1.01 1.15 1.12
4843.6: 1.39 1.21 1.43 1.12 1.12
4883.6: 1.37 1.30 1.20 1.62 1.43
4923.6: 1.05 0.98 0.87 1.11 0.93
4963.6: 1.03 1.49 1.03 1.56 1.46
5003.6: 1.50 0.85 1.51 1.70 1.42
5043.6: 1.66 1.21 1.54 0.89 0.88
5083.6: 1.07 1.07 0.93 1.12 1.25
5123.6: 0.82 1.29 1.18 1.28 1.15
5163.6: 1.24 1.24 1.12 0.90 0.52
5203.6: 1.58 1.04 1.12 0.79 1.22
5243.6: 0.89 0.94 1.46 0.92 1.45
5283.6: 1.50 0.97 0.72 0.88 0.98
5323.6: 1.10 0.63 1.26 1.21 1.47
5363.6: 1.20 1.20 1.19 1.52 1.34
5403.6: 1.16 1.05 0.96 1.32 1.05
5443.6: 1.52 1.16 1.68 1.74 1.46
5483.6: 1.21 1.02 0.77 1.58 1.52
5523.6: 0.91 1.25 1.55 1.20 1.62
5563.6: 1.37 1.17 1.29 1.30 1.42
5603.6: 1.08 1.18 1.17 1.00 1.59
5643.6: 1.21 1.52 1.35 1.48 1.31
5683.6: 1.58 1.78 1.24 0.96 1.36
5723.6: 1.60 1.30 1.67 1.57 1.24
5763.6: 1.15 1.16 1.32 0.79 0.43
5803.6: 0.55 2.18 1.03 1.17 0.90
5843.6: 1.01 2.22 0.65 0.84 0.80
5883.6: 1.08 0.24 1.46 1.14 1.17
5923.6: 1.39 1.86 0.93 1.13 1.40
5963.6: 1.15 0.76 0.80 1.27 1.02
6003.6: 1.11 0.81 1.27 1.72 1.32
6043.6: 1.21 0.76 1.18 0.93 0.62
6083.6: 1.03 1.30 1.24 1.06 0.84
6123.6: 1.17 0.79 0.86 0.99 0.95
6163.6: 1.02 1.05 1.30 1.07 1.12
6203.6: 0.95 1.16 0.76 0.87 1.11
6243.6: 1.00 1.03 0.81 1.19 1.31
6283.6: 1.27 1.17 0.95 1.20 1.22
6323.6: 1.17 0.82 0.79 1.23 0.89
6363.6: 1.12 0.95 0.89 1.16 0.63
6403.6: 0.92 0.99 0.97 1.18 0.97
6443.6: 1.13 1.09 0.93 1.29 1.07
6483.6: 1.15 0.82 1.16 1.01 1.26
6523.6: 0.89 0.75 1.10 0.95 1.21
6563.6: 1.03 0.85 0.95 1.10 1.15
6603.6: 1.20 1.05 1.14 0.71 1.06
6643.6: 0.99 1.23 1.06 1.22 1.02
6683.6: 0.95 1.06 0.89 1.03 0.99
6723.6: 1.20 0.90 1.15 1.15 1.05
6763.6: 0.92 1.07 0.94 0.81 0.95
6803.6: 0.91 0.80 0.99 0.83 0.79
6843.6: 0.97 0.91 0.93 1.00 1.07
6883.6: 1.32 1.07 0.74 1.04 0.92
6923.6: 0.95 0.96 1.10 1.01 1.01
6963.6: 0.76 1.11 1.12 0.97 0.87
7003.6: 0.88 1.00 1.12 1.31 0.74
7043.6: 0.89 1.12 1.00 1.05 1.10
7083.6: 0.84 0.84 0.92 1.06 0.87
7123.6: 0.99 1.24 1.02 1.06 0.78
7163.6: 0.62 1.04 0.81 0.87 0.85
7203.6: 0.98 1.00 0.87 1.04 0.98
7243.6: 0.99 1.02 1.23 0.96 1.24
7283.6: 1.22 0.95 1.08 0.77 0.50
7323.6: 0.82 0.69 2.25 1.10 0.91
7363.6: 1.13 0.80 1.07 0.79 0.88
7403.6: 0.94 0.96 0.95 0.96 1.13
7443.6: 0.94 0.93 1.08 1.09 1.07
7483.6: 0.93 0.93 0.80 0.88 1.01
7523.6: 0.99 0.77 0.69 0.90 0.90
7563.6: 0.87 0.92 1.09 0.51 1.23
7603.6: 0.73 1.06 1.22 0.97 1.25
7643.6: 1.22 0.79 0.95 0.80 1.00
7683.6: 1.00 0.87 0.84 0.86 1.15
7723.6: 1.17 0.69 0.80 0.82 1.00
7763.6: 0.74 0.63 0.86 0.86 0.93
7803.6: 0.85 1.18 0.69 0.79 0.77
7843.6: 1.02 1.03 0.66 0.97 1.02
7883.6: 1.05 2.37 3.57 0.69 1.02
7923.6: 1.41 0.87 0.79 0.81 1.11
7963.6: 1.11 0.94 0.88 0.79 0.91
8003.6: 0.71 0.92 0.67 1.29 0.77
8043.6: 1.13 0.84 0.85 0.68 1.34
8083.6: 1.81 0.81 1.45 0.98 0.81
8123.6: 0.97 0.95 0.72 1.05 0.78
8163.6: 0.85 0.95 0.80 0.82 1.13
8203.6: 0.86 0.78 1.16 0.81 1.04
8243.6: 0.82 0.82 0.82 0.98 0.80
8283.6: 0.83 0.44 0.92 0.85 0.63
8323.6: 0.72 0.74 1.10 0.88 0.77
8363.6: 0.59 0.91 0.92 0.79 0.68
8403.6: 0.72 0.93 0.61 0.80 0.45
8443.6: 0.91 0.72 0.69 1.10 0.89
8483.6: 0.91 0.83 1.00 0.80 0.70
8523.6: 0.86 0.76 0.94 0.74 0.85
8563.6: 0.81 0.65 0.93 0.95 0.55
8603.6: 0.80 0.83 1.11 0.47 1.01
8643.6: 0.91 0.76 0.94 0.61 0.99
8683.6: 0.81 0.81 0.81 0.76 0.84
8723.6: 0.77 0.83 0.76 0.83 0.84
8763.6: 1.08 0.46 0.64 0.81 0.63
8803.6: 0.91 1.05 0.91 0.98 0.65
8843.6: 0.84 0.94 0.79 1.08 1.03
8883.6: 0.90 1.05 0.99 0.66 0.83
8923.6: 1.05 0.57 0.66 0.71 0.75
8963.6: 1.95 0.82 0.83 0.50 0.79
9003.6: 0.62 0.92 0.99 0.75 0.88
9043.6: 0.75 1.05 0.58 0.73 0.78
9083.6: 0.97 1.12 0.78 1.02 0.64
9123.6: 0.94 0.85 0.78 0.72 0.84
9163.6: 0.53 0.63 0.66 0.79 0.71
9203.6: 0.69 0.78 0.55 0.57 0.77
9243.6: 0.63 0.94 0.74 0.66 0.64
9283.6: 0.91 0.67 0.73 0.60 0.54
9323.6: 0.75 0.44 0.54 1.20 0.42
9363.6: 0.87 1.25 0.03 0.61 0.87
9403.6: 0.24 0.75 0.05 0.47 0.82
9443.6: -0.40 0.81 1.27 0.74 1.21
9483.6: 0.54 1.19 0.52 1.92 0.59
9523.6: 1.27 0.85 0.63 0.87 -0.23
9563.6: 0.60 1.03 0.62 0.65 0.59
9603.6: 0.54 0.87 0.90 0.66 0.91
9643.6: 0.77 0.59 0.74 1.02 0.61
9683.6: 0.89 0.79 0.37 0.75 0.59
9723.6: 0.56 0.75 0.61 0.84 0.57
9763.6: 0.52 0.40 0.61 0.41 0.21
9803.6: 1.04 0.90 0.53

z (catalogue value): 0.20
